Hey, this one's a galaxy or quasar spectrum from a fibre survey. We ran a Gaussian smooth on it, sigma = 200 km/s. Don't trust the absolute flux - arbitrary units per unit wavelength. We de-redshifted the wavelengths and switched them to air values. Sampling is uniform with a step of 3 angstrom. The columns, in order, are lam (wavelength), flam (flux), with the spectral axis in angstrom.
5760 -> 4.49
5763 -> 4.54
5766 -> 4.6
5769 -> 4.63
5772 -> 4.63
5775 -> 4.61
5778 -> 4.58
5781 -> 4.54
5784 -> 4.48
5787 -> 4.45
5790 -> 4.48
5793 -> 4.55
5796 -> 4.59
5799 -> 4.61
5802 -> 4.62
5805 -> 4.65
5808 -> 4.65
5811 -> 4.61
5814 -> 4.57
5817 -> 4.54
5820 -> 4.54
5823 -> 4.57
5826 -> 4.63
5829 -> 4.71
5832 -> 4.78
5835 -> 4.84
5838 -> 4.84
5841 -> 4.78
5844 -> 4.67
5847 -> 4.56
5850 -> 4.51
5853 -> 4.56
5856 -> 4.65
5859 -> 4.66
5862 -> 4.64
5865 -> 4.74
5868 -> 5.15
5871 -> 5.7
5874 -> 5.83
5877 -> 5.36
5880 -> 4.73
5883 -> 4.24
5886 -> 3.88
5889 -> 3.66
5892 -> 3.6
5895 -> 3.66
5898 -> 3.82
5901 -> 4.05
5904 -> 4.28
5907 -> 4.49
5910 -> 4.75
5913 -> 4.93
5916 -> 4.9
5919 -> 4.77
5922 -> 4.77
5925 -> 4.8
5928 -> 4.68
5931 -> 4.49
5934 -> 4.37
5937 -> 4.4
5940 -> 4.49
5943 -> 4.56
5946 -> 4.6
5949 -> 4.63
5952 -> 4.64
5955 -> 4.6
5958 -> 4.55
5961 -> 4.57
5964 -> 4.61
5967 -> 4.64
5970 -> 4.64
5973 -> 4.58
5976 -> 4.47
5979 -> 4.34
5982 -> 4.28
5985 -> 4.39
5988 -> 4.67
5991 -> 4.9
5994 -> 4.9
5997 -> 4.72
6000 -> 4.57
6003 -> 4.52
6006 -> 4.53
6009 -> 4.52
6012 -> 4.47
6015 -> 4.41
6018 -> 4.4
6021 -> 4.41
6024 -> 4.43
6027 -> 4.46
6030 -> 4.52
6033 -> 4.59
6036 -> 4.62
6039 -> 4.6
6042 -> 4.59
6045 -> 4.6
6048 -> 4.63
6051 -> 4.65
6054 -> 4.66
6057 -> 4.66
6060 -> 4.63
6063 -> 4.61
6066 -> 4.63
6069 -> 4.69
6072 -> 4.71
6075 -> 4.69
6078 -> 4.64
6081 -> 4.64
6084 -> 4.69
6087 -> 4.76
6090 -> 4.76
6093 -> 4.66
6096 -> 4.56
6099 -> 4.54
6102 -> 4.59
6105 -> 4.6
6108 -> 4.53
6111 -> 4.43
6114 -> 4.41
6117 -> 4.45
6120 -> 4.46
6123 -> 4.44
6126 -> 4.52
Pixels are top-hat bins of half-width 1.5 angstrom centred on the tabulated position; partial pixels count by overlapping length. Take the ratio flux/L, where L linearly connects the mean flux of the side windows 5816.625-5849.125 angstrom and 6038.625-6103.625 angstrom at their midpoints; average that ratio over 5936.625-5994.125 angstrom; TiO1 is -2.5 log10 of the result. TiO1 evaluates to 0.02 mag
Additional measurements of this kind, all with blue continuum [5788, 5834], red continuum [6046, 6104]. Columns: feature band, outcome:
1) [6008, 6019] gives 0.05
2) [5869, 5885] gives -0.11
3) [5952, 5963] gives 0.01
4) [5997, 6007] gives 0.02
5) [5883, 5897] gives 0.22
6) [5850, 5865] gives 0.00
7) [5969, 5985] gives 0.04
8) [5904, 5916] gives -0.02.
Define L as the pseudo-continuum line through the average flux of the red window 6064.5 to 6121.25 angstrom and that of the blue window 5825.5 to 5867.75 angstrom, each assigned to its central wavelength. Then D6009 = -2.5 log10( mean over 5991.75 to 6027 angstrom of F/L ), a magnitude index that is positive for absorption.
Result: 0.02 mag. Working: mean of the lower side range 4.7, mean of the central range 4.54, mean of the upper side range 4.6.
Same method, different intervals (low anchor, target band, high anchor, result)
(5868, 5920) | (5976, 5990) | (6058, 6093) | 0.038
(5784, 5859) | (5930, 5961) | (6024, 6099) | 0.021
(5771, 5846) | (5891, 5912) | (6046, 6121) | 0.123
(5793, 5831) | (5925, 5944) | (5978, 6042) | 0.011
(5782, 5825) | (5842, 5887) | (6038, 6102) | -0.050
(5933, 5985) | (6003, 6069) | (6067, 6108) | 0.011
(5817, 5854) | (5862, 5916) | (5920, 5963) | 0.021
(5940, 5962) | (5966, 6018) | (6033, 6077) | 0.012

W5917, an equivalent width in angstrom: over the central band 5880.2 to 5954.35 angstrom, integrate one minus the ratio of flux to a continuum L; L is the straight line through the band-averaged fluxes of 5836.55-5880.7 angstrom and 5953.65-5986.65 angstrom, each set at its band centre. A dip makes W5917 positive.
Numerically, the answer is 4.6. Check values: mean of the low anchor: 4.89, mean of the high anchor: 4.52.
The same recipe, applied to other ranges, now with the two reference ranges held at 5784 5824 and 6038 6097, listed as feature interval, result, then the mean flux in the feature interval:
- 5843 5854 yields 0.0 angstrom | 4.57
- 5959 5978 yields 0.2 angstrom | 4.58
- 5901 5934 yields -0.3 angstrom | 4.64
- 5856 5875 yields -2.0 angstrom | 5.06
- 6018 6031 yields 0.5 angstrom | 4.45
